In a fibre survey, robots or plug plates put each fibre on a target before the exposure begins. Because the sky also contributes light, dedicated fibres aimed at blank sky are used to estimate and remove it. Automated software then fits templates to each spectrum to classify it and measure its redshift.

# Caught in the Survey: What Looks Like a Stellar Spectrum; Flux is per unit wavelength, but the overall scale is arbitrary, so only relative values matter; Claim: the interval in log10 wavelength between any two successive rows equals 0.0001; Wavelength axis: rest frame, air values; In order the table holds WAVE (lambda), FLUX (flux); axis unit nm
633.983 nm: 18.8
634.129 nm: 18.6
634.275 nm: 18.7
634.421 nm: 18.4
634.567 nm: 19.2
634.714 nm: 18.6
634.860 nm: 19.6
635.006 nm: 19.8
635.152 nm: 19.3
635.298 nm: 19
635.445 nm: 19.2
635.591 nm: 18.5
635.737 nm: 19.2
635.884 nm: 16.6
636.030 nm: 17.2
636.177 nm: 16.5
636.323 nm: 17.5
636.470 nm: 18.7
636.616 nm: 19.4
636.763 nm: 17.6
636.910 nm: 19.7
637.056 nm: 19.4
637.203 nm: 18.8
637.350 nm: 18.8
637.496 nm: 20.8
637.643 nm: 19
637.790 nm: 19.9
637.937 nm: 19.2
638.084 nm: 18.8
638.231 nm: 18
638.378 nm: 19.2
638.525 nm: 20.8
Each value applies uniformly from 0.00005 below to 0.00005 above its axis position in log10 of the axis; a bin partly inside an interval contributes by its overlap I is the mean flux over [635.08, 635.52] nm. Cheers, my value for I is 19.2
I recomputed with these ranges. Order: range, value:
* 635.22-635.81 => 19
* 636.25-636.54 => 18.1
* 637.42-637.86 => 19.9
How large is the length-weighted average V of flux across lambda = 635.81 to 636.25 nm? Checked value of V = 16.8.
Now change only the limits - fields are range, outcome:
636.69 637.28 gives 18.9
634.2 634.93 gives 18.9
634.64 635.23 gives 19.3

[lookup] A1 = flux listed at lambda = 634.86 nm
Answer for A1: 19.6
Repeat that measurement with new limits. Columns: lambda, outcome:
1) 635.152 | 19.3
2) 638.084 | 18.8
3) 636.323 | 17.5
